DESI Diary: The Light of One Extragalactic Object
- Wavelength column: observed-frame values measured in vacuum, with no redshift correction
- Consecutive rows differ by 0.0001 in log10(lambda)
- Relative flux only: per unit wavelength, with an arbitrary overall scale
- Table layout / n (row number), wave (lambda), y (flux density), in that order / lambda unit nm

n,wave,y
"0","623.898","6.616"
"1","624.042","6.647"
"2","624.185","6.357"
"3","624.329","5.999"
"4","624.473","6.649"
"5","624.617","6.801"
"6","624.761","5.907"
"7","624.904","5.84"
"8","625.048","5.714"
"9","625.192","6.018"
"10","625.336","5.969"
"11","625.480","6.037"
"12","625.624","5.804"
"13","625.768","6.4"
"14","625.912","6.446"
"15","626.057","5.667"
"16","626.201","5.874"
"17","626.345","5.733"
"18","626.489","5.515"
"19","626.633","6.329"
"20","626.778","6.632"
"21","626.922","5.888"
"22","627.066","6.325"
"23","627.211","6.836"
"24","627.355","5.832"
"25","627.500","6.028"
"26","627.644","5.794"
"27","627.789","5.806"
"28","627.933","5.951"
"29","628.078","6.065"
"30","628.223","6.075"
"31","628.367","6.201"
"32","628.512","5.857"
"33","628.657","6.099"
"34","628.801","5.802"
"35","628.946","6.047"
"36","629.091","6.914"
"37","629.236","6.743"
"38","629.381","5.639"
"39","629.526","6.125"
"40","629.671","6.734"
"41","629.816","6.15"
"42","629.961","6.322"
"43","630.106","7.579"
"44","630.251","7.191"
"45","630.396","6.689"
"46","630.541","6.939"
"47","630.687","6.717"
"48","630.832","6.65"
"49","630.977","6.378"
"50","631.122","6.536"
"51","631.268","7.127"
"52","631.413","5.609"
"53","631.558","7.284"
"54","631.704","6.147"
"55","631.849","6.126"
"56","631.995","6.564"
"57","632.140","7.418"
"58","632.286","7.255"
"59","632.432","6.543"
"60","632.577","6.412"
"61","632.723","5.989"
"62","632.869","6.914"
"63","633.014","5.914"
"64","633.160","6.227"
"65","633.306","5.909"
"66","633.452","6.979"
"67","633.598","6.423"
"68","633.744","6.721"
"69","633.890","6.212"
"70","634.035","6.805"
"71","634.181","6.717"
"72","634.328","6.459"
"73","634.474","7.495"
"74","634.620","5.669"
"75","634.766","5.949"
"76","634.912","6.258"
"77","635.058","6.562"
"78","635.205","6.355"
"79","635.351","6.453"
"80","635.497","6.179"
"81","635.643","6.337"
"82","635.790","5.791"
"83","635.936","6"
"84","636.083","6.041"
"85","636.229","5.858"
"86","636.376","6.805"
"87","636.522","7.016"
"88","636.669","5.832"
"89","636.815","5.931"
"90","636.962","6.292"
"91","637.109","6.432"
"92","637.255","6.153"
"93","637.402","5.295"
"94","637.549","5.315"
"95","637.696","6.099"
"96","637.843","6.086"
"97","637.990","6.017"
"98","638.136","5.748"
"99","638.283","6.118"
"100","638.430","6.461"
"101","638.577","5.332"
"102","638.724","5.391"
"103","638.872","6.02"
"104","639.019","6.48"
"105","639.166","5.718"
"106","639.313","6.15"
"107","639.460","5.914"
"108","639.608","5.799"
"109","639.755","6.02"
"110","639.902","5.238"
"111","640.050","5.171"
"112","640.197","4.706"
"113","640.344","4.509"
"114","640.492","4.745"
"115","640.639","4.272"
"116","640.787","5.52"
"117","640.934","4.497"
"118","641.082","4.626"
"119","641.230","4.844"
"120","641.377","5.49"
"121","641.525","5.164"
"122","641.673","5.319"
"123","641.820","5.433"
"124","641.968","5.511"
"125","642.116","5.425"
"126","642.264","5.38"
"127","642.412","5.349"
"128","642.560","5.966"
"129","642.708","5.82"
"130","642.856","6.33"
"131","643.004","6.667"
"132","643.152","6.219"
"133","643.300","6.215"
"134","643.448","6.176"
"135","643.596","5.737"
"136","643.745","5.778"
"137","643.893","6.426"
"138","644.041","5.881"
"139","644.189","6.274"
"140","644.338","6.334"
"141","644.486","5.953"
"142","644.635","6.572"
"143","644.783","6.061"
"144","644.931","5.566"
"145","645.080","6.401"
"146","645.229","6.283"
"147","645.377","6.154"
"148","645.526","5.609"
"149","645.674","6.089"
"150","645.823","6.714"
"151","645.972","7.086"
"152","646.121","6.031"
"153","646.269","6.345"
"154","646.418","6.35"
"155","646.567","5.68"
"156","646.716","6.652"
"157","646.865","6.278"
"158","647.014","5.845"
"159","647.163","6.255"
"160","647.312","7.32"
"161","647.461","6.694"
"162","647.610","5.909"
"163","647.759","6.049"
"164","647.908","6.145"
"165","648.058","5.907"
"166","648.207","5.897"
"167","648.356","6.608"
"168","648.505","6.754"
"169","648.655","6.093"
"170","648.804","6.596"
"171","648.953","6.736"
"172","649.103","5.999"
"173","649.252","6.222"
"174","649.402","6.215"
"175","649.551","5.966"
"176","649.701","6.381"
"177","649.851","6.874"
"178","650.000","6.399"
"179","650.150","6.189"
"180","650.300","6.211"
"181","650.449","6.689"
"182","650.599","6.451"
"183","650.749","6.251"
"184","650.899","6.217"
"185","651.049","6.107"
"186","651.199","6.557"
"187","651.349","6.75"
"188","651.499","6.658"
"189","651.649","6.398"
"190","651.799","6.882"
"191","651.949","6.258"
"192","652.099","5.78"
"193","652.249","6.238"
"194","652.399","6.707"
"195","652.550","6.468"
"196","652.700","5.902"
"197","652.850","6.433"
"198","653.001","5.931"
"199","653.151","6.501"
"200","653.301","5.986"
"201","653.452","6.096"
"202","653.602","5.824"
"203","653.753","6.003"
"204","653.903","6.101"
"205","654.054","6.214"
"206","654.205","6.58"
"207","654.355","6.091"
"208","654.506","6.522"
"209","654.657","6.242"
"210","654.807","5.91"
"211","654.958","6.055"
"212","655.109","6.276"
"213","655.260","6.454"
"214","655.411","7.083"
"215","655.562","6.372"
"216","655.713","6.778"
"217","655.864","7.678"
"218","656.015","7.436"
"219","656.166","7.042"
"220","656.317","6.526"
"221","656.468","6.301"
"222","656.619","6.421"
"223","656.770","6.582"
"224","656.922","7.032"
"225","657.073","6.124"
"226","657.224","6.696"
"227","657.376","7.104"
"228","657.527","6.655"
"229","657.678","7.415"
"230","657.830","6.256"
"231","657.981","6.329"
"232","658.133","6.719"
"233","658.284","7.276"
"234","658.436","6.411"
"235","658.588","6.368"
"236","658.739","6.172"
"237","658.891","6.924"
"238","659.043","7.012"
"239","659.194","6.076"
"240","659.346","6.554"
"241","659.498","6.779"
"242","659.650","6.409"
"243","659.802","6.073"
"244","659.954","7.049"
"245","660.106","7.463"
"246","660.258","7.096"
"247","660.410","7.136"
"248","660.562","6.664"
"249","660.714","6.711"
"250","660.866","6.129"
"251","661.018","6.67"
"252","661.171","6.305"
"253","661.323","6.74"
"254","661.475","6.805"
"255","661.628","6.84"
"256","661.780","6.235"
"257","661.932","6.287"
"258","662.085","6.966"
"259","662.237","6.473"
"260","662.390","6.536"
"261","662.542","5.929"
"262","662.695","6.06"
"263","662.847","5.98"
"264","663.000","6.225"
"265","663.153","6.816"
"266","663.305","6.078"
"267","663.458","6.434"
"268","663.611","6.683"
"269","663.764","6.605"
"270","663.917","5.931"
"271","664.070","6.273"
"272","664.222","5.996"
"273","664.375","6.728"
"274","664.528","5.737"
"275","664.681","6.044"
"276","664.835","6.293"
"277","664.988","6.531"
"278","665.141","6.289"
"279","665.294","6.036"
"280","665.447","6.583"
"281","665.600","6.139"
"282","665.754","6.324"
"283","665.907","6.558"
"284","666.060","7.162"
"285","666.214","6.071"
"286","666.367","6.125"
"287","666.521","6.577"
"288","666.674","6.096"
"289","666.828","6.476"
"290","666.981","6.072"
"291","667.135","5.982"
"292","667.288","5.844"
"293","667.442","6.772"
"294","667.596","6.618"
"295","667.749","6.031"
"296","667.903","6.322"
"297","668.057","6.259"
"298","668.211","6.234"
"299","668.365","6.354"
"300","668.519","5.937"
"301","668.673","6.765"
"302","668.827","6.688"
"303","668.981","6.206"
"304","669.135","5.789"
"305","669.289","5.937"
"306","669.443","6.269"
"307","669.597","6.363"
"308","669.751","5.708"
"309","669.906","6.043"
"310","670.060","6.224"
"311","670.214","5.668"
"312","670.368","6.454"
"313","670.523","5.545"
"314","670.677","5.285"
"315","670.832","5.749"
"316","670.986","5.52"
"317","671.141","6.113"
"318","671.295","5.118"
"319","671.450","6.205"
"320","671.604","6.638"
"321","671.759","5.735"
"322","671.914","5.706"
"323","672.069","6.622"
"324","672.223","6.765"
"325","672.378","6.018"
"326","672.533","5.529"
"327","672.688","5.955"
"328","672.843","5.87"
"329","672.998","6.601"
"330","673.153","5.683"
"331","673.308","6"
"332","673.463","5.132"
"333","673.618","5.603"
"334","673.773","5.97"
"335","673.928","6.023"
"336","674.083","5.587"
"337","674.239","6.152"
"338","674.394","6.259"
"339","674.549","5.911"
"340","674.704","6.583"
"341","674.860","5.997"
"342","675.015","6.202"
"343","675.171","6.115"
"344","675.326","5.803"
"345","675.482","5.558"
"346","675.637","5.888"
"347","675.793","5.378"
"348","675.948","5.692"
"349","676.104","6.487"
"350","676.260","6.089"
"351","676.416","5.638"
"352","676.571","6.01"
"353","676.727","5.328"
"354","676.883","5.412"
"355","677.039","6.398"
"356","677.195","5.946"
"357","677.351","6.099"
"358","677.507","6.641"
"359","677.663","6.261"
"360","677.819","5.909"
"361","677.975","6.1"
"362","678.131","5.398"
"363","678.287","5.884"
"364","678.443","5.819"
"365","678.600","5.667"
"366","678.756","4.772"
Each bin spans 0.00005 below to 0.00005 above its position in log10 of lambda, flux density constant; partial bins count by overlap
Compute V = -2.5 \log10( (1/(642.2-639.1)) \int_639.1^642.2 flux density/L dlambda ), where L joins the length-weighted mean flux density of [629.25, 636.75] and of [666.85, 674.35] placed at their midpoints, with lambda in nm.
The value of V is 0.21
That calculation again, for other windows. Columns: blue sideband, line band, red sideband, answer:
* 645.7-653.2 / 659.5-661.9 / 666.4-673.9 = -0.08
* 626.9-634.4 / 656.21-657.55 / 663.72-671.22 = -0.06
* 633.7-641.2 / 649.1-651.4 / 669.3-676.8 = -0.08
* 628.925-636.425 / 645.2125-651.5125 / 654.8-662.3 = 0.04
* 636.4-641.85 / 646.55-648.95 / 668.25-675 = -0.11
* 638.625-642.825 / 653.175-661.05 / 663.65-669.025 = -0.10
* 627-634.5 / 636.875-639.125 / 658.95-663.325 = 0.09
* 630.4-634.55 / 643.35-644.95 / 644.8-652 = 0.05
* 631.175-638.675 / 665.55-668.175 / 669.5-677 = -0.06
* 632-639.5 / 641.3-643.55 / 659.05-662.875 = 0.10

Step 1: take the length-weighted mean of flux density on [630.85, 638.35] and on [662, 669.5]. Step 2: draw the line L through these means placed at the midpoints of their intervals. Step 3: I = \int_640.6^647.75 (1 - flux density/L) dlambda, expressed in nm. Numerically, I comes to 0.43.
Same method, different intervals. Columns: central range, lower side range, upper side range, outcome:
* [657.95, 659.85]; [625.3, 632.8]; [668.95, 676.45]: -0.15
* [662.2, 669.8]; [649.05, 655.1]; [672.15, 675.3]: -0.23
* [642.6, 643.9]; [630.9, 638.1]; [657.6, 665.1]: 0.05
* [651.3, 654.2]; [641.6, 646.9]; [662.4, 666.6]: -0.05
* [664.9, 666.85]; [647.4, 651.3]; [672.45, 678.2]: -0.10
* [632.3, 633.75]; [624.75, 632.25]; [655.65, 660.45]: -0.02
